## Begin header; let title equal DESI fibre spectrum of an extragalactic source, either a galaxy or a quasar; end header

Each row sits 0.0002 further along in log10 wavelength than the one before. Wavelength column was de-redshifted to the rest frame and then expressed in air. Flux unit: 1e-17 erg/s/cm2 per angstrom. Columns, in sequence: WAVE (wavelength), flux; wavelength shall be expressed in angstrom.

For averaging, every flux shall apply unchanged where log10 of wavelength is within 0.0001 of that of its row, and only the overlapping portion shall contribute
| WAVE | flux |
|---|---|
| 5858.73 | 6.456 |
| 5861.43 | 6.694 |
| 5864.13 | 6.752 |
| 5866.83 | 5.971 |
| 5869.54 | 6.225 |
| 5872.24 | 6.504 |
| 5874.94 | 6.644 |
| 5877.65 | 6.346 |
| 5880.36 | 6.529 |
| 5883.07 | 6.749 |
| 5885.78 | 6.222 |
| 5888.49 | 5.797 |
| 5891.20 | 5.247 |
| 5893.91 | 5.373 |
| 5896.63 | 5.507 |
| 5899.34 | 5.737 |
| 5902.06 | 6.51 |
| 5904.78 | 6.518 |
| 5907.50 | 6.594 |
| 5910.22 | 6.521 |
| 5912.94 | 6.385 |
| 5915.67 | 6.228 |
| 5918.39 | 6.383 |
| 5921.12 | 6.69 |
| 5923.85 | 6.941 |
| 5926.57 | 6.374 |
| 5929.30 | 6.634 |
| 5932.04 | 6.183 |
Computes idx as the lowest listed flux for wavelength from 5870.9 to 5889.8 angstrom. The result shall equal 5.797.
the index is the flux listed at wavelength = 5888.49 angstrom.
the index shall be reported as 5.797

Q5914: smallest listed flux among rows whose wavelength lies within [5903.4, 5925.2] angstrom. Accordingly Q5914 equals 6.228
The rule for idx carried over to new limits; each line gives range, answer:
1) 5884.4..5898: 5.247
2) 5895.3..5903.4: 5.507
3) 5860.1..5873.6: 5.971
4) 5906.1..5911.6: 6.521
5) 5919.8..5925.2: 6.69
